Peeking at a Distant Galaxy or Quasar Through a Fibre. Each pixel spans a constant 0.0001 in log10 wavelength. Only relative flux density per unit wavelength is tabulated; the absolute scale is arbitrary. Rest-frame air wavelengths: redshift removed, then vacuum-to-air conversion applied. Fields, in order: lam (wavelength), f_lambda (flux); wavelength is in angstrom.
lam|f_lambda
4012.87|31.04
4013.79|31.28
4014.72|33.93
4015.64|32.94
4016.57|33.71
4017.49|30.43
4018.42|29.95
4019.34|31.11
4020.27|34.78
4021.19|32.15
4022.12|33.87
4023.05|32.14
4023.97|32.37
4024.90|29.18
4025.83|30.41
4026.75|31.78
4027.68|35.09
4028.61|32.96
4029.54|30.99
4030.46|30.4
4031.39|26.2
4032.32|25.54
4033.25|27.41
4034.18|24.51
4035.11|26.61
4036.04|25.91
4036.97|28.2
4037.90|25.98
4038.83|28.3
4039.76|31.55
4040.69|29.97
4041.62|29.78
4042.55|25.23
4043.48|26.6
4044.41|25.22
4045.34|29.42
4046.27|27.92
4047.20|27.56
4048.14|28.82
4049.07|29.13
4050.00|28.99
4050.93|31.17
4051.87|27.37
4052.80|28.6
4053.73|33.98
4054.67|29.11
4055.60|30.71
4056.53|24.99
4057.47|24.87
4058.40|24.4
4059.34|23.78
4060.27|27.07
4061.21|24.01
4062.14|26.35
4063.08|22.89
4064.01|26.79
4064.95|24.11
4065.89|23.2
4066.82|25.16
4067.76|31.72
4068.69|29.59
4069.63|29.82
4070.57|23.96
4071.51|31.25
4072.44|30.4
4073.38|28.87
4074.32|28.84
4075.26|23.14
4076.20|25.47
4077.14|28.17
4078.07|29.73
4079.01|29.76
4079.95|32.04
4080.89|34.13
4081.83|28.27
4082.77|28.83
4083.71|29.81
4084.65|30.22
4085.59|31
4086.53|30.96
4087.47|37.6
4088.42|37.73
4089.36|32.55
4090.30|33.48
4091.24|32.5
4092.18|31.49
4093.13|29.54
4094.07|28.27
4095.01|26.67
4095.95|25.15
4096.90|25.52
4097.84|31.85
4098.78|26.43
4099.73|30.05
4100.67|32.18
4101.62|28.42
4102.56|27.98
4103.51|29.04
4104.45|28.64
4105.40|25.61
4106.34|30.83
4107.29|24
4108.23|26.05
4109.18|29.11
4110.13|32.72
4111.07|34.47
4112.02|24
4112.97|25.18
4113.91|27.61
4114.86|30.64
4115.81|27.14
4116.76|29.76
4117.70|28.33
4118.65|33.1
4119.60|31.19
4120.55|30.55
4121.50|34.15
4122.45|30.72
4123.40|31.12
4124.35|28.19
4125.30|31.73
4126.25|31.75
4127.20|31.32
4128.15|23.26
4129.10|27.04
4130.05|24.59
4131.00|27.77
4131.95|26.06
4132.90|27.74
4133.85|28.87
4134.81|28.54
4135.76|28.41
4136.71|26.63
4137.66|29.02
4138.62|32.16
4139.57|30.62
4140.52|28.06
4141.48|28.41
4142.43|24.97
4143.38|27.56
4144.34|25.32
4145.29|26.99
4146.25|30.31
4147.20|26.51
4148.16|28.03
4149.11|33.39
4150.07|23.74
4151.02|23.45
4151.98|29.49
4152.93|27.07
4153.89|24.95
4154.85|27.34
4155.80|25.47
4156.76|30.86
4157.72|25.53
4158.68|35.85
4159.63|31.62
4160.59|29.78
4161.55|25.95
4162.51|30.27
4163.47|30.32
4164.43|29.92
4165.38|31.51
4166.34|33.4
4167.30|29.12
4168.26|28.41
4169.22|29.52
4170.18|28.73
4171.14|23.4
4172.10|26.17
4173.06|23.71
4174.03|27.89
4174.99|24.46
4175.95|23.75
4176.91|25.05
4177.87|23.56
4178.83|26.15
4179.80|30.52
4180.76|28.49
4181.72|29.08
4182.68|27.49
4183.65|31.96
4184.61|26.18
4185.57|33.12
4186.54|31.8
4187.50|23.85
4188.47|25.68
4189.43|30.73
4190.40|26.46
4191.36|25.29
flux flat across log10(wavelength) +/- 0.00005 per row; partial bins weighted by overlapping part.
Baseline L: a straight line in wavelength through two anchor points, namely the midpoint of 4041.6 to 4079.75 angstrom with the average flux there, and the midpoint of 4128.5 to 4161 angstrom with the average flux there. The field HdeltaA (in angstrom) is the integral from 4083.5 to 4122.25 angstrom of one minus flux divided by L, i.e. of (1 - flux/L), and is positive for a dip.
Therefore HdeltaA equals -2.9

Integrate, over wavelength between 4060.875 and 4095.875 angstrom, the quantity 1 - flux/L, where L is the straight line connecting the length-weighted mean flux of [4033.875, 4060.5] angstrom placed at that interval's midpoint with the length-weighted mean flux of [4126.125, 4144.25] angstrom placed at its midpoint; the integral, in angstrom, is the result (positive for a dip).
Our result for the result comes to -1.6 angstrom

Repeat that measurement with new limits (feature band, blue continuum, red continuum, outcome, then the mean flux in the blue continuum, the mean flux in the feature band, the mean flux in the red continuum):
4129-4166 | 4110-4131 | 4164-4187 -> 0.6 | 29.4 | 28.2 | 28.1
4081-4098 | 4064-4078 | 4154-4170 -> -1.7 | 27.5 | 30.7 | 29.6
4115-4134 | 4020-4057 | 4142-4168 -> -0.4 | 29.2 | 29.3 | 28.5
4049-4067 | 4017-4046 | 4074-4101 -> 1.8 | 29.5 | 26.8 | 30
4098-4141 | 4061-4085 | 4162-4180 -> -1.7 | 28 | 28.9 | 27.6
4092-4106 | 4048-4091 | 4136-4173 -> 0.1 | 28.8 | 28.4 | 28.4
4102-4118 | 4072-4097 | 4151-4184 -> 0.6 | 30.1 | 28.3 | 28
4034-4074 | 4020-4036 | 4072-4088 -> 3.3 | 30.2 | 27.6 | 29.8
